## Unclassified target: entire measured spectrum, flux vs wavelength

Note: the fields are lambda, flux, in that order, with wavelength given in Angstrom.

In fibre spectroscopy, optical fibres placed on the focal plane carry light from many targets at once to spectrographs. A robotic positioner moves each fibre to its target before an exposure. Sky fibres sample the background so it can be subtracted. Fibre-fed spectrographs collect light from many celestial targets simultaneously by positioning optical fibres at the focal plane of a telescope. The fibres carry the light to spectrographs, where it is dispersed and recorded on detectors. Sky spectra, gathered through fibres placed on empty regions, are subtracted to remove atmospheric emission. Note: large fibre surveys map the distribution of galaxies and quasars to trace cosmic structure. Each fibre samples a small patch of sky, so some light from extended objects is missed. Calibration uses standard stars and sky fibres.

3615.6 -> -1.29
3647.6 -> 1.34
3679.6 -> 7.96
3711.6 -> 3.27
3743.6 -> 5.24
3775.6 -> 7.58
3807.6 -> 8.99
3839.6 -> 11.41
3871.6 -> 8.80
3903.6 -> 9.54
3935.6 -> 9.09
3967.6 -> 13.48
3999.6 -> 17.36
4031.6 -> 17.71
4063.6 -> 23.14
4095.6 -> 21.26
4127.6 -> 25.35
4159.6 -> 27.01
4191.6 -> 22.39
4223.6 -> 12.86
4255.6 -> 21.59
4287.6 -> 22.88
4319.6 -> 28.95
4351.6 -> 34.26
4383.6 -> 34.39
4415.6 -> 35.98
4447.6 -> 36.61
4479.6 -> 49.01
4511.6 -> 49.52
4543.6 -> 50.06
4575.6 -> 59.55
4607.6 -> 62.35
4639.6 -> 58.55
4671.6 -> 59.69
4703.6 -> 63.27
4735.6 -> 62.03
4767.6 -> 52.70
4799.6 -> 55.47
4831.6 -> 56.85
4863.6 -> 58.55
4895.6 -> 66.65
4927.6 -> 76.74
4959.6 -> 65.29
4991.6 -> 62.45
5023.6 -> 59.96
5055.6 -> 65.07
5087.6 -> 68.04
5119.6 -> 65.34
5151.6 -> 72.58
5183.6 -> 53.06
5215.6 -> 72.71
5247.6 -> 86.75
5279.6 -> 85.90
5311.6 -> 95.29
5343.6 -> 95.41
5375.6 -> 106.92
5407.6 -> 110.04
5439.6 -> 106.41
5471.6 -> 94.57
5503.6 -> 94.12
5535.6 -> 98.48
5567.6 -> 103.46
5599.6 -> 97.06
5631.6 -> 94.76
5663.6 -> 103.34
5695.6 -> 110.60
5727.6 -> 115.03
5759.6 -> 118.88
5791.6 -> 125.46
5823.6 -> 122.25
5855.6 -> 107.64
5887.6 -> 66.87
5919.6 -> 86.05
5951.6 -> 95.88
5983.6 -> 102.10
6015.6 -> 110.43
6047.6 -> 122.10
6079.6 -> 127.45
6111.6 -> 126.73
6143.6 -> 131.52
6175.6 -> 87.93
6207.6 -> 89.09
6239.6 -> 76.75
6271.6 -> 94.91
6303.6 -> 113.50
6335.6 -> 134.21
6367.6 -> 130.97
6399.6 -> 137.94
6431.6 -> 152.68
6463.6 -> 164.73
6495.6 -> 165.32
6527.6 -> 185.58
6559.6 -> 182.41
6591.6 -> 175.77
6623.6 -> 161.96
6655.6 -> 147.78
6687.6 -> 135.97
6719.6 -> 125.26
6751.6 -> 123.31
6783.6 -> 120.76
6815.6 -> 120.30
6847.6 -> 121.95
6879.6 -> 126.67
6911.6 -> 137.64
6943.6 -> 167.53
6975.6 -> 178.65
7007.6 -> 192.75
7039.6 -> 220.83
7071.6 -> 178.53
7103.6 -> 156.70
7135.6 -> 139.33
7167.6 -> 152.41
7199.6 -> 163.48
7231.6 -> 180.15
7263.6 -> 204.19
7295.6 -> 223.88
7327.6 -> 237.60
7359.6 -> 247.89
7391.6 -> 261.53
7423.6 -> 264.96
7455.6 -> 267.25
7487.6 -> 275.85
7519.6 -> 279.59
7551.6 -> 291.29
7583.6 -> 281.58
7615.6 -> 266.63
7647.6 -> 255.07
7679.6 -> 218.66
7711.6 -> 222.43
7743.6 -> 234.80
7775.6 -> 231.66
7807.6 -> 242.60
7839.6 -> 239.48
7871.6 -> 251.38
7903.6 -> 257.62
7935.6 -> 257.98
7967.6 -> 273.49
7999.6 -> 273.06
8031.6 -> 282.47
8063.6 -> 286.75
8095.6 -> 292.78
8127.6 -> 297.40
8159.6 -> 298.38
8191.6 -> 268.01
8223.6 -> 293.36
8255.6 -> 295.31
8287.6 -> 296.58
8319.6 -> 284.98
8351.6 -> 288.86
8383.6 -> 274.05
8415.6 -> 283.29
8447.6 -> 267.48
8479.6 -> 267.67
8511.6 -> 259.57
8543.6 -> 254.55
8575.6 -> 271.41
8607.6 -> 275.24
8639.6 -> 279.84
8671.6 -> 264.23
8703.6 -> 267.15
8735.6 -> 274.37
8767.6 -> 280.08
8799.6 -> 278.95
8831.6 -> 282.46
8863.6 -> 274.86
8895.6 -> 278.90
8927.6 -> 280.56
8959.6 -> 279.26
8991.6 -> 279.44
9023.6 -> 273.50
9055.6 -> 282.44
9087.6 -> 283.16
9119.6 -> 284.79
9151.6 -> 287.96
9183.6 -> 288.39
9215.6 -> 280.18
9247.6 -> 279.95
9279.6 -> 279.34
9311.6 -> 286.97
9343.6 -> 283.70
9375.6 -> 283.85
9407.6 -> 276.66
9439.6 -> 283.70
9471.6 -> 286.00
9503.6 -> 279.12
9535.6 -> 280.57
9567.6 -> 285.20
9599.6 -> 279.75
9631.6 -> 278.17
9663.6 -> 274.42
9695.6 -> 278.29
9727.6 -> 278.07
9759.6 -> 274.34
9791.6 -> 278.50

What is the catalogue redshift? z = 0.000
